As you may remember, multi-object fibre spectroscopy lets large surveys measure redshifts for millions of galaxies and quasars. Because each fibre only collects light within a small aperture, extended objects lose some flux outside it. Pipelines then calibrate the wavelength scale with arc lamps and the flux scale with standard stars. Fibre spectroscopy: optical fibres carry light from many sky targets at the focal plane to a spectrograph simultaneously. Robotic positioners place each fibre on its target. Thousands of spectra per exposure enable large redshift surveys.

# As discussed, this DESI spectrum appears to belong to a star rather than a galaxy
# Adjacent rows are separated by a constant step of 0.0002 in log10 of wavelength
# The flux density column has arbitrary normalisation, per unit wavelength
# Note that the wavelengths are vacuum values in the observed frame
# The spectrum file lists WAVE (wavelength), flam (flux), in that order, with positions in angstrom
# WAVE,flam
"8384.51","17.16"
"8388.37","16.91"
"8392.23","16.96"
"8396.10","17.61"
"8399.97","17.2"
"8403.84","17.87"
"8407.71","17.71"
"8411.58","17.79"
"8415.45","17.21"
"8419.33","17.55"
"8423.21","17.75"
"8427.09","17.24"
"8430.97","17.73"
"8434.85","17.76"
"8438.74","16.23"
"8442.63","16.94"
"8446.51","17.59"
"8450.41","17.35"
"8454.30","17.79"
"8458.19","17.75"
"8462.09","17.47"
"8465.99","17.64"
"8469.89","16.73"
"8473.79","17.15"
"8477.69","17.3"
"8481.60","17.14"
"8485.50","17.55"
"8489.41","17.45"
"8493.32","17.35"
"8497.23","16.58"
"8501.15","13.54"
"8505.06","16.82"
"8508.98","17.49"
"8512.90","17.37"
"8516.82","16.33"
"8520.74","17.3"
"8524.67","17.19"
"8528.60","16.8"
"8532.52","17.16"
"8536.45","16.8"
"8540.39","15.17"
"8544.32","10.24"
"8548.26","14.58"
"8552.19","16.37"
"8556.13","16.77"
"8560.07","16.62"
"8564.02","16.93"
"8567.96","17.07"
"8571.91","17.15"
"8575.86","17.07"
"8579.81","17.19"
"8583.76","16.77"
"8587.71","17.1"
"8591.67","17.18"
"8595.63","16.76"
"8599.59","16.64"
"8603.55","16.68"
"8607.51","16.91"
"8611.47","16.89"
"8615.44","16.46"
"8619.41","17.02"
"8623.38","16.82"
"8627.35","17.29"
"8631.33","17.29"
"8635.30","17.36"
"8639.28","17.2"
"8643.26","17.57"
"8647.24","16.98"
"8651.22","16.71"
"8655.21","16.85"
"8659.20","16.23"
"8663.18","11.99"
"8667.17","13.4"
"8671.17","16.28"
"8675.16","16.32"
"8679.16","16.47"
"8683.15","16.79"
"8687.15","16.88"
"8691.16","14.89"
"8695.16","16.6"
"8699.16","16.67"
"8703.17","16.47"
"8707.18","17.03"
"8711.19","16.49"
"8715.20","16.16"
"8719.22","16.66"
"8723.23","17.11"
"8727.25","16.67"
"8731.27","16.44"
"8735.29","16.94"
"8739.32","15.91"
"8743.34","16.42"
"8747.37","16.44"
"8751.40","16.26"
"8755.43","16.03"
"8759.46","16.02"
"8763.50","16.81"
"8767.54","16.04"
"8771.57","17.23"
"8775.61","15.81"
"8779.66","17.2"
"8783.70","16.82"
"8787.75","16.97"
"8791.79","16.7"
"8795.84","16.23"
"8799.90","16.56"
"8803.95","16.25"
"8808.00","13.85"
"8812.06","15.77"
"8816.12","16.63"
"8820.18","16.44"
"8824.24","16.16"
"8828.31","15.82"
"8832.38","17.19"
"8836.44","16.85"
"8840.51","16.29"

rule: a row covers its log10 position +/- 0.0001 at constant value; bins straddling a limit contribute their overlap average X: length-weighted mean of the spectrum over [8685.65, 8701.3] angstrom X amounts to 16.2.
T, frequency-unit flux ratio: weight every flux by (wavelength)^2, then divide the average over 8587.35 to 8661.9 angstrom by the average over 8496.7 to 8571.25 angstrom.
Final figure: 1.07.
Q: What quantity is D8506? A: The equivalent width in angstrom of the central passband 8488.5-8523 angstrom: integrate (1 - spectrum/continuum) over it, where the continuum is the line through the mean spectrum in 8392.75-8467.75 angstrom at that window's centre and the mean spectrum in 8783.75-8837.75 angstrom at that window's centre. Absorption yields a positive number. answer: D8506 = 1.1 angstrom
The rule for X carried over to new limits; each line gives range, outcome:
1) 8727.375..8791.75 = 16.5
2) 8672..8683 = 16.5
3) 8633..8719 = 16.3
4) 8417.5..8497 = 17.4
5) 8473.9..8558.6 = 16.4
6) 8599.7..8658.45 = 17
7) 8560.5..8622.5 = 16.9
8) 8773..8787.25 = 16.7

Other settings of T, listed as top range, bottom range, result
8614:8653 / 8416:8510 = 1.04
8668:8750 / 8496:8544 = 1.05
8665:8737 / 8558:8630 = 0.99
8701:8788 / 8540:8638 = 1.04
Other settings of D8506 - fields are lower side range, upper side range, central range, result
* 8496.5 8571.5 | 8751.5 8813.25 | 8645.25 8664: 0.3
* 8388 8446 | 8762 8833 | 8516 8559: 2.9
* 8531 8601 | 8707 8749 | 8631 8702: 1.0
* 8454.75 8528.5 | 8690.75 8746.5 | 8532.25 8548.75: 2.3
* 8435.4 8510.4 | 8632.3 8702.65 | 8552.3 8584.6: -0.5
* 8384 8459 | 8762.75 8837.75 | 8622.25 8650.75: -0.6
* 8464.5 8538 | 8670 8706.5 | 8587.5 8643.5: -1.3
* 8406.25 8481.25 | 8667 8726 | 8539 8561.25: 2.7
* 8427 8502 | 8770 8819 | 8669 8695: 0.5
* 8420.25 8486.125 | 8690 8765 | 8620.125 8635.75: -0.4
